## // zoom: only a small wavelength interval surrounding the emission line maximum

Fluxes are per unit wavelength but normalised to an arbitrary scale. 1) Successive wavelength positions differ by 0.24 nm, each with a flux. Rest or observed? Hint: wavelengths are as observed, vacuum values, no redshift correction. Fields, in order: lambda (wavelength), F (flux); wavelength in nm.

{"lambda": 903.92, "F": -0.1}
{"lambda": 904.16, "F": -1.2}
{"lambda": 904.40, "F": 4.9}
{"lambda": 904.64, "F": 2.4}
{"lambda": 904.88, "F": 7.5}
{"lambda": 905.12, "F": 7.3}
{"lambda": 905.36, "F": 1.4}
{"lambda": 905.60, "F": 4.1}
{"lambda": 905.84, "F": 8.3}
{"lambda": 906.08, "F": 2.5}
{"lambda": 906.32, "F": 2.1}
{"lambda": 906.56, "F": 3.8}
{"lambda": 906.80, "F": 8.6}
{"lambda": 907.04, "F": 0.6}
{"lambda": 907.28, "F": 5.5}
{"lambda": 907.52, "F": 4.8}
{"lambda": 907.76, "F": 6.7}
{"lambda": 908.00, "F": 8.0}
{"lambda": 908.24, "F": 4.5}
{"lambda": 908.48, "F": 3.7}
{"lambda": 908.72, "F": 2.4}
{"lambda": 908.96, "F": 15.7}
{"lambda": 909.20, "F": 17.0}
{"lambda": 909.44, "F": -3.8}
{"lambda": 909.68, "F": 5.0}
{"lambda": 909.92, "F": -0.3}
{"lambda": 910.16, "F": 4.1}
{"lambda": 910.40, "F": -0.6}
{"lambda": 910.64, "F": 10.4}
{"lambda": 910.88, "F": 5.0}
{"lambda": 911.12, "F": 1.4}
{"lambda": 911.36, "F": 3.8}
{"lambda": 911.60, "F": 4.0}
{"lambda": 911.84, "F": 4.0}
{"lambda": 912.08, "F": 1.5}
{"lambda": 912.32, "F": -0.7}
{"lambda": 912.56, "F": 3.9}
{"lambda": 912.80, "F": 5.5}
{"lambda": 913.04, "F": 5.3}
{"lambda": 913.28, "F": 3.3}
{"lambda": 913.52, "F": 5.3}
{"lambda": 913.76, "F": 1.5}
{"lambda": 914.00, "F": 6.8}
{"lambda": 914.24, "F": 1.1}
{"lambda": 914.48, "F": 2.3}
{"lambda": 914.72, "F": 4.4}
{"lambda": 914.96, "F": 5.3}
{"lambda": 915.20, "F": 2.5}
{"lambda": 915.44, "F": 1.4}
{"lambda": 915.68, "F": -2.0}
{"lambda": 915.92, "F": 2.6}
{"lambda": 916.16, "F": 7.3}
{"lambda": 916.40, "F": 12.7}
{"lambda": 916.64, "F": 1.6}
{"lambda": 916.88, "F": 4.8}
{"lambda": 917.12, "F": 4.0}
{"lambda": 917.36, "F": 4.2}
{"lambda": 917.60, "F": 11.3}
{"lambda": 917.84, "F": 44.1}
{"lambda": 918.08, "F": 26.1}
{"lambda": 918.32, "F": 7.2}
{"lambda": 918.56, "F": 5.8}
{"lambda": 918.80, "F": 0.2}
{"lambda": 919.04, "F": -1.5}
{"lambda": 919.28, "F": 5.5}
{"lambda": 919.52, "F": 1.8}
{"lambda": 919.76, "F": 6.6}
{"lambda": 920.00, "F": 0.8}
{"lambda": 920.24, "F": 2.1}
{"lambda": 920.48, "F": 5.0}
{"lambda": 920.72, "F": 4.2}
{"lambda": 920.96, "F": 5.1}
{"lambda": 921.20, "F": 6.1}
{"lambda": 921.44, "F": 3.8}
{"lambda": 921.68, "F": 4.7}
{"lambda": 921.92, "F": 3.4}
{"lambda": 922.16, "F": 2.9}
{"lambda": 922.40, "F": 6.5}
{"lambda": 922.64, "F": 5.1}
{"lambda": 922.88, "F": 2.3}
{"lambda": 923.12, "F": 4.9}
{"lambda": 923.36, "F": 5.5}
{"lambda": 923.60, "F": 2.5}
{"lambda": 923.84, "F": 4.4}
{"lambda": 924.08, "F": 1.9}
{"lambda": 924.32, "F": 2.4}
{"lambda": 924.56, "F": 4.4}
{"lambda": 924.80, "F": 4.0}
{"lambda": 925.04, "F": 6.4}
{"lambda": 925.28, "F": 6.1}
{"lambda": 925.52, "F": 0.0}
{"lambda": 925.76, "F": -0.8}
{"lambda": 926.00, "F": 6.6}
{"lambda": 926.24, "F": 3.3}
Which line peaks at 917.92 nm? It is [O III] 5007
